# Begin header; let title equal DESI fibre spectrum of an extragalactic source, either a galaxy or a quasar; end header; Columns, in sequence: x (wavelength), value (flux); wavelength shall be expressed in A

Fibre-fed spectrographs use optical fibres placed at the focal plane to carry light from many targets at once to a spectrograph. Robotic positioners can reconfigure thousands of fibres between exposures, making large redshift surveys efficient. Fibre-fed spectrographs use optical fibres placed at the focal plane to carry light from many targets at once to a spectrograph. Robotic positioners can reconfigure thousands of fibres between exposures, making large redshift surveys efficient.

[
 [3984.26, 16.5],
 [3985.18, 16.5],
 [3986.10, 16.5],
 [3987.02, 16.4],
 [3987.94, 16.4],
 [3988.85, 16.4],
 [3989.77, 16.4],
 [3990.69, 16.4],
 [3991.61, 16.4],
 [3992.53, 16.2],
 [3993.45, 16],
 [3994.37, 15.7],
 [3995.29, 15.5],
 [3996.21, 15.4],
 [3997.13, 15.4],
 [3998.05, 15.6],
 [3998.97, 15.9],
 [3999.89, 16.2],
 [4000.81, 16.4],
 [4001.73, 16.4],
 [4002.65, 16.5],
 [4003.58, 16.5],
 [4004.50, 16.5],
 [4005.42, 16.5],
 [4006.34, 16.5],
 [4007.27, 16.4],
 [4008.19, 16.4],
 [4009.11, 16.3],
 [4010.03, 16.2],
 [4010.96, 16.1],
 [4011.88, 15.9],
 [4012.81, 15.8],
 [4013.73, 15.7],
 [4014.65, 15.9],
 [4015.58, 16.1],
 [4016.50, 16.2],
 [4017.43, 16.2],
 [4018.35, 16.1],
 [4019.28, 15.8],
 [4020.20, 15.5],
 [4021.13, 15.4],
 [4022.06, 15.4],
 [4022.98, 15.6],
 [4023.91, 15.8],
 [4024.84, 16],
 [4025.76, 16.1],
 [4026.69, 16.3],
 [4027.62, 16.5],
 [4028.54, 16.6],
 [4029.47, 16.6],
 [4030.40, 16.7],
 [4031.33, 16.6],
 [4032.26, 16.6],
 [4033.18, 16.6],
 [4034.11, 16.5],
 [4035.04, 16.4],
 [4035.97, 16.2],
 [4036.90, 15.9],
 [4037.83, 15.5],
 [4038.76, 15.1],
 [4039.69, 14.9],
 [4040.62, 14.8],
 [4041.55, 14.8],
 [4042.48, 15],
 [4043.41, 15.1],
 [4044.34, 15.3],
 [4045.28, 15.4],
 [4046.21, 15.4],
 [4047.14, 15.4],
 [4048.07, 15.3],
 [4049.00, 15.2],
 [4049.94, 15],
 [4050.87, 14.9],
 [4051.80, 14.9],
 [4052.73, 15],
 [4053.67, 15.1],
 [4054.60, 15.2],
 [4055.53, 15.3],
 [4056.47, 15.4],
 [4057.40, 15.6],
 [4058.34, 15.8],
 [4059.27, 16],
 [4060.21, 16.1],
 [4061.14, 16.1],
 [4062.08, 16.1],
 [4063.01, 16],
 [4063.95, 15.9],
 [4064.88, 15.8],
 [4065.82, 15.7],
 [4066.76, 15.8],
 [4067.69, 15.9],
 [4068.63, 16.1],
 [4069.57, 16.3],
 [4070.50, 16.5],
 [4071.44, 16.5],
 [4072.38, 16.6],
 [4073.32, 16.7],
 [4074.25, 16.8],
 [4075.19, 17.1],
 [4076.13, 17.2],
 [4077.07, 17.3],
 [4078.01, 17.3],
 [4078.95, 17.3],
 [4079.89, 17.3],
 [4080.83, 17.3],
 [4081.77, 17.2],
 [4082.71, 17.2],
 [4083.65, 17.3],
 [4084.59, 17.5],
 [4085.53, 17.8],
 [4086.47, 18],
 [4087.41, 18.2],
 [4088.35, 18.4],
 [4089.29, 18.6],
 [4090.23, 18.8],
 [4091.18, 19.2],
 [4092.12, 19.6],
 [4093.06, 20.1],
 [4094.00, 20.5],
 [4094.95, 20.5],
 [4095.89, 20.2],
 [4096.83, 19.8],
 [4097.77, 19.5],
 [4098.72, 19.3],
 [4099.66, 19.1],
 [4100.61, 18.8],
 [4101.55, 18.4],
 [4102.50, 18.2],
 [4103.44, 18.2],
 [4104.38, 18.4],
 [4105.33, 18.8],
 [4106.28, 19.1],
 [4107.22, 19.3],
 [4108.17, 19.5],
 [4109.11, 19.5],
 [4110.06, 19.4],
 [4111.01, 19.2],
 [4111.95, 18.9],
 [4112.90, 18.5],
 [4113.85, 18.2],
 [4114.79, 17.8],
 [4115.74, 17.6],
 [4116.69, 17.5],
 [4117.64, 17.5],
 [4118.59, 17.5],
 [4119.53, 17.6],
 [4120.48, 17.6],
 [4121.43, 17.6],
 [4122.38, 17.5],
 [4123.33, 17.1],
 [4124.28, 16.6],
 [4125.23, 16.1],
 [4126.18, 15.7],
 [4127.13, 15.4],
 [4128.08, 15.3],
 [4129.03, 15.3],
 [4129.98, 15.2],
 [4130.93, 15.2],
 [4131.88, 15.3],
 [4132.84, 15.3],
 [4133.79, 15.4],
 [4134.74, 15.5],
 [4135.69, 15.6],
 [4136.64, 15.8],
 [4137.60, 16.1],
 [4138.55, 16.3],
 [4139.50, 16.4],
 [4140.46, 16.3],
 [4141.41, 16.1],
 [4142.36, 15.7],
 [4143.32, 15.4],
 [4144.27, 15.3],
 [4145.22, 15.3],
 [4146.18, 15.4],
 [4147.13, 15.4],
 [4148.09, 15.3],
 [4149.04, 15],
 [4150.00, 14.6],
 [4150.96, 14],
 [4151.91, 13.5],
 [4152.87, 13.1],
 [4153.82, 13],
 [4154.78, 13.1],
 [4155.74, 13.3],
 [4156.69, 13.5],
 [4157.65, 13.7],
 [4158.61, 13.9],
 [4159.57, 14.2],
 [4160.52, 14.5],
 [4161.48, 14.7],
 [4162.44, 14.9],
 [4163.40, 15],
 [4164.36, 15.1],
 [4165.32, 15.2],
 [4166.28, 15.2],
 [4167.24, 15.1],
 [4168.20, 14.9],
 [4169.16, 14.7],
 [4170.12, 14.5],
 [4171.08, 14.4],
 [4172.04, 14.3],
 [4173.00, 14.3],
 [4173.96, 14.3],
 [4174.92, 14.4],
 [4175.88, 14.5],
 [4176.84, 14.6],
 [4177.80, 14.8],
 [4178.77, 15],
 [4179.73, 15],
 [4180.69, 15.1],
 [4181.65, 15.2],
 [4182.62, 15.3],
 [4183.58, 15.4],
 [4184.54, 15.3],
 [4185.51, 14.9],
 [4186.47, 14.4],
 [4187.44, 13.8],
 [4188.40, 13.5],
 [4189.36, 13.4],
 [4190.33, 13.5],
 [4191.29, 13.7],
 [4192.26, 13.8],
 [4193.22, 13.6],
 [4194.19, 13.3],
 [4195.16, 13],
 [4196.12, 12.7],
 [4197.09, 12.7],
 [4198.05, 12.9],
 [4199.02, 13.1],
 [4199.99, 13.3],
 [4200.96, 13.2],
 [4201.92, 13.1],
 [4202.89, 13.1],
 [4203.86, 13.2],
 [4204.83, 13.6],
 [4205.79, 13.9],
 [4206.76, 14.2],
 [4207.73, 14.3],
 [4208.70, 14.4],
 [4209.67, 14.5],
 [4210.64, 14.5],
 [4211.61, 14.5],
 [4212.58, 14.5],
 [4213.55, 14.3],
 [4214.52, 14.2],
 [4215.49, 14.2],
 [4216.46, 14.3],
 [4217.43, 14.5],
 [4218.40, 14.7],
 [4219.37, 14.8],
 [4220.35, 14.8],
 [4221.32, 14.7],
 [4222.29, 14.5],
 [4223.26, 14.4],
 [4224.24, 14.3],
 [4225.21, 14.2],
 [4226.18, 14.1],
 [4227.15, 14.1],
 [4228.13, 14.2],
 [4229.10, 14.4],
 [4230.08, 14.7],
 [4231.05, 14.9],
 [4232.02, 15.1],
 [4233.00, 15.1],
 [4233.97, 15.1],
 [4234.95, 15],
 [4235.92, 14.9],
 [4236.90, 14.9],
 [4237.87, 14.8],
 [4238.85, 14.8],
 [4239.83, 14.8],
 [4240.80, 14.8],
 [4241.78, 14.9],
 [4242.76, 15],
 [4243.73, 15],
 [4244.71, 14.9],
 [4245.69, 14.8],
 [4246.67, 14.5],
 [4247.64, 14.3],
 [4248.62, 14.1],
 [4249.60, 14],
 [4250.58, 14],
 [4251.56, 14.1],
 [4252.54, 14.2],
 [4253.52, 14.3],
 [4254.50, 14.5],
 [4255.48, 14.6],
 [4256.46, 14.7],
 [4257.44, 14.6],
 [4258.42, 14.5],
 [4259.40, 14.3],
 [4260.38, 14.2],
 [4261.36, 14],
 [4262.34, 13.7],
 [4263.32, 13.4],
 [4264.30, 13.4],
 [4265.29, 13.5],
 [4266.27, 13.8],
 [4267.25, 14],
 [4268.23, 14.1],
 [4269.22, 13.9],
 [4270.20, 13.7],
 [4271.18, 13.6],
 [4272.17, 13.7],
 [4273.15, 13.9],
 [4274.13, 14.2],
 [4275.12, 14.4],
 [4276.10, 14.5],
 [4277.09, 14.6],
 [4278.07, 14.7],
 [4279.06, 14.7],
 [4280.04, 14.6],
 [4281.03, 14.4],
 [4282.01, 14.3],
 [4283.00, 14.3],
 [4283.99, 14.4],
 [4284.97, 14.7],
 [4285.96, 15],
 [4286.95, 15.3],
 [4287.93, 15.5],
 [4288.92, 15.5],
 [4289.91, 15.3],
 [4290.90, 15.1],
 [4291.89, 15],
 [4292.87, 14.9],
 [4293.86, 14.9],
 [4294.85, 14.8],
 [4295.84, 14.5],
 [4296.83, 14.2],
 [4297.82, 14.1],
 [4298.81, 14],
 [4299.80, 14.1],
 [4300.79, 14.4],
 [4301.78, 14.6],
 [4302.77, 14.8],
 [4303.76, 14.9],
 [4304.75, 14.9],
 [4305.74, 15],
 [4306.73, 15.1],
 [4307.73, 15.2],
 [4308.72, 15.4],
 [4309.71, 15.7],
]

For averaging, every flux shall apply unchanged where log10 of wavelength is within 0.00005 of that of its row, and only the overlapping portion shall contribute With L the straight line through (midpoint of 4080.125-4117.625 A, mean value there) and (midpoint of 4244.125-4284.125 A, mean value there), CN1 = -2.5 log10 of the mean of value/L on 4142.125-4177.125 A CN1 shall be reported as 0.17 mag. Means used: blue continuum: 18.7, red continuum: 14.2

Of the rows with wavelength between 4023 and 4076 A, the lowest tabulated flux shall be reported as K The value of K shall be 14.8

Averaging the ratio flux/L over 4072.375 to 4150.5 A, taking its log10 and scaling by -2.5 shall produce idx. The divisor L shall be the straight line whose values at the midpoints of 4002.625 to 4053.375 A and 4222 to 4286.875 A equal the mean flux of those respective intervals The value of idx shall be -0.136 mag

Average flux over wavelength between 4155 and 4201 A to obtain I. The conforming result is 14.2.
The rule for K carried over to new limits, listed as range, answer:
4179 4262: 12.7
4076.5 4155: 13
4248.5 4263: 13.7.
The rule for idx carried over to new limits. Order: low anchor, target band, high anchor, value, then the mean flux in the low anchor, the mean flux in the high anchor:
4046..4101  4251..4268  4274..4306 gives 0.068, 17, 14.7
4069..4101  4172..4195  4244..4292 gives 0.123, 18.1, 14.4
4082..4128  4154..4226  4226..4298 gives 0.145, 18.3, 14.5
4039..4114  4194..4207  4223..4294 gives 0.161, 17.2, 14.5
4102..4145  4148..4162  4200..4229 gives 0.152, 17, 14.2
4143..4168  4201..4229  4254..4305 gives 0.019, 14.5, 14.4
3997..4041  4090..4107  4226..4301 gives -0.232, 16.1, 14.5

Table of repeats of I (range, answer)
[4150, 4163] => 13.8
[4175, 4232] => 14.2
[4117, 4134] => 16.3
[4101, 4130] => 17.7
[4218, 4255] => 14.6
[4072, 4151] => 17.3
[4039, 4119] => 17.2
